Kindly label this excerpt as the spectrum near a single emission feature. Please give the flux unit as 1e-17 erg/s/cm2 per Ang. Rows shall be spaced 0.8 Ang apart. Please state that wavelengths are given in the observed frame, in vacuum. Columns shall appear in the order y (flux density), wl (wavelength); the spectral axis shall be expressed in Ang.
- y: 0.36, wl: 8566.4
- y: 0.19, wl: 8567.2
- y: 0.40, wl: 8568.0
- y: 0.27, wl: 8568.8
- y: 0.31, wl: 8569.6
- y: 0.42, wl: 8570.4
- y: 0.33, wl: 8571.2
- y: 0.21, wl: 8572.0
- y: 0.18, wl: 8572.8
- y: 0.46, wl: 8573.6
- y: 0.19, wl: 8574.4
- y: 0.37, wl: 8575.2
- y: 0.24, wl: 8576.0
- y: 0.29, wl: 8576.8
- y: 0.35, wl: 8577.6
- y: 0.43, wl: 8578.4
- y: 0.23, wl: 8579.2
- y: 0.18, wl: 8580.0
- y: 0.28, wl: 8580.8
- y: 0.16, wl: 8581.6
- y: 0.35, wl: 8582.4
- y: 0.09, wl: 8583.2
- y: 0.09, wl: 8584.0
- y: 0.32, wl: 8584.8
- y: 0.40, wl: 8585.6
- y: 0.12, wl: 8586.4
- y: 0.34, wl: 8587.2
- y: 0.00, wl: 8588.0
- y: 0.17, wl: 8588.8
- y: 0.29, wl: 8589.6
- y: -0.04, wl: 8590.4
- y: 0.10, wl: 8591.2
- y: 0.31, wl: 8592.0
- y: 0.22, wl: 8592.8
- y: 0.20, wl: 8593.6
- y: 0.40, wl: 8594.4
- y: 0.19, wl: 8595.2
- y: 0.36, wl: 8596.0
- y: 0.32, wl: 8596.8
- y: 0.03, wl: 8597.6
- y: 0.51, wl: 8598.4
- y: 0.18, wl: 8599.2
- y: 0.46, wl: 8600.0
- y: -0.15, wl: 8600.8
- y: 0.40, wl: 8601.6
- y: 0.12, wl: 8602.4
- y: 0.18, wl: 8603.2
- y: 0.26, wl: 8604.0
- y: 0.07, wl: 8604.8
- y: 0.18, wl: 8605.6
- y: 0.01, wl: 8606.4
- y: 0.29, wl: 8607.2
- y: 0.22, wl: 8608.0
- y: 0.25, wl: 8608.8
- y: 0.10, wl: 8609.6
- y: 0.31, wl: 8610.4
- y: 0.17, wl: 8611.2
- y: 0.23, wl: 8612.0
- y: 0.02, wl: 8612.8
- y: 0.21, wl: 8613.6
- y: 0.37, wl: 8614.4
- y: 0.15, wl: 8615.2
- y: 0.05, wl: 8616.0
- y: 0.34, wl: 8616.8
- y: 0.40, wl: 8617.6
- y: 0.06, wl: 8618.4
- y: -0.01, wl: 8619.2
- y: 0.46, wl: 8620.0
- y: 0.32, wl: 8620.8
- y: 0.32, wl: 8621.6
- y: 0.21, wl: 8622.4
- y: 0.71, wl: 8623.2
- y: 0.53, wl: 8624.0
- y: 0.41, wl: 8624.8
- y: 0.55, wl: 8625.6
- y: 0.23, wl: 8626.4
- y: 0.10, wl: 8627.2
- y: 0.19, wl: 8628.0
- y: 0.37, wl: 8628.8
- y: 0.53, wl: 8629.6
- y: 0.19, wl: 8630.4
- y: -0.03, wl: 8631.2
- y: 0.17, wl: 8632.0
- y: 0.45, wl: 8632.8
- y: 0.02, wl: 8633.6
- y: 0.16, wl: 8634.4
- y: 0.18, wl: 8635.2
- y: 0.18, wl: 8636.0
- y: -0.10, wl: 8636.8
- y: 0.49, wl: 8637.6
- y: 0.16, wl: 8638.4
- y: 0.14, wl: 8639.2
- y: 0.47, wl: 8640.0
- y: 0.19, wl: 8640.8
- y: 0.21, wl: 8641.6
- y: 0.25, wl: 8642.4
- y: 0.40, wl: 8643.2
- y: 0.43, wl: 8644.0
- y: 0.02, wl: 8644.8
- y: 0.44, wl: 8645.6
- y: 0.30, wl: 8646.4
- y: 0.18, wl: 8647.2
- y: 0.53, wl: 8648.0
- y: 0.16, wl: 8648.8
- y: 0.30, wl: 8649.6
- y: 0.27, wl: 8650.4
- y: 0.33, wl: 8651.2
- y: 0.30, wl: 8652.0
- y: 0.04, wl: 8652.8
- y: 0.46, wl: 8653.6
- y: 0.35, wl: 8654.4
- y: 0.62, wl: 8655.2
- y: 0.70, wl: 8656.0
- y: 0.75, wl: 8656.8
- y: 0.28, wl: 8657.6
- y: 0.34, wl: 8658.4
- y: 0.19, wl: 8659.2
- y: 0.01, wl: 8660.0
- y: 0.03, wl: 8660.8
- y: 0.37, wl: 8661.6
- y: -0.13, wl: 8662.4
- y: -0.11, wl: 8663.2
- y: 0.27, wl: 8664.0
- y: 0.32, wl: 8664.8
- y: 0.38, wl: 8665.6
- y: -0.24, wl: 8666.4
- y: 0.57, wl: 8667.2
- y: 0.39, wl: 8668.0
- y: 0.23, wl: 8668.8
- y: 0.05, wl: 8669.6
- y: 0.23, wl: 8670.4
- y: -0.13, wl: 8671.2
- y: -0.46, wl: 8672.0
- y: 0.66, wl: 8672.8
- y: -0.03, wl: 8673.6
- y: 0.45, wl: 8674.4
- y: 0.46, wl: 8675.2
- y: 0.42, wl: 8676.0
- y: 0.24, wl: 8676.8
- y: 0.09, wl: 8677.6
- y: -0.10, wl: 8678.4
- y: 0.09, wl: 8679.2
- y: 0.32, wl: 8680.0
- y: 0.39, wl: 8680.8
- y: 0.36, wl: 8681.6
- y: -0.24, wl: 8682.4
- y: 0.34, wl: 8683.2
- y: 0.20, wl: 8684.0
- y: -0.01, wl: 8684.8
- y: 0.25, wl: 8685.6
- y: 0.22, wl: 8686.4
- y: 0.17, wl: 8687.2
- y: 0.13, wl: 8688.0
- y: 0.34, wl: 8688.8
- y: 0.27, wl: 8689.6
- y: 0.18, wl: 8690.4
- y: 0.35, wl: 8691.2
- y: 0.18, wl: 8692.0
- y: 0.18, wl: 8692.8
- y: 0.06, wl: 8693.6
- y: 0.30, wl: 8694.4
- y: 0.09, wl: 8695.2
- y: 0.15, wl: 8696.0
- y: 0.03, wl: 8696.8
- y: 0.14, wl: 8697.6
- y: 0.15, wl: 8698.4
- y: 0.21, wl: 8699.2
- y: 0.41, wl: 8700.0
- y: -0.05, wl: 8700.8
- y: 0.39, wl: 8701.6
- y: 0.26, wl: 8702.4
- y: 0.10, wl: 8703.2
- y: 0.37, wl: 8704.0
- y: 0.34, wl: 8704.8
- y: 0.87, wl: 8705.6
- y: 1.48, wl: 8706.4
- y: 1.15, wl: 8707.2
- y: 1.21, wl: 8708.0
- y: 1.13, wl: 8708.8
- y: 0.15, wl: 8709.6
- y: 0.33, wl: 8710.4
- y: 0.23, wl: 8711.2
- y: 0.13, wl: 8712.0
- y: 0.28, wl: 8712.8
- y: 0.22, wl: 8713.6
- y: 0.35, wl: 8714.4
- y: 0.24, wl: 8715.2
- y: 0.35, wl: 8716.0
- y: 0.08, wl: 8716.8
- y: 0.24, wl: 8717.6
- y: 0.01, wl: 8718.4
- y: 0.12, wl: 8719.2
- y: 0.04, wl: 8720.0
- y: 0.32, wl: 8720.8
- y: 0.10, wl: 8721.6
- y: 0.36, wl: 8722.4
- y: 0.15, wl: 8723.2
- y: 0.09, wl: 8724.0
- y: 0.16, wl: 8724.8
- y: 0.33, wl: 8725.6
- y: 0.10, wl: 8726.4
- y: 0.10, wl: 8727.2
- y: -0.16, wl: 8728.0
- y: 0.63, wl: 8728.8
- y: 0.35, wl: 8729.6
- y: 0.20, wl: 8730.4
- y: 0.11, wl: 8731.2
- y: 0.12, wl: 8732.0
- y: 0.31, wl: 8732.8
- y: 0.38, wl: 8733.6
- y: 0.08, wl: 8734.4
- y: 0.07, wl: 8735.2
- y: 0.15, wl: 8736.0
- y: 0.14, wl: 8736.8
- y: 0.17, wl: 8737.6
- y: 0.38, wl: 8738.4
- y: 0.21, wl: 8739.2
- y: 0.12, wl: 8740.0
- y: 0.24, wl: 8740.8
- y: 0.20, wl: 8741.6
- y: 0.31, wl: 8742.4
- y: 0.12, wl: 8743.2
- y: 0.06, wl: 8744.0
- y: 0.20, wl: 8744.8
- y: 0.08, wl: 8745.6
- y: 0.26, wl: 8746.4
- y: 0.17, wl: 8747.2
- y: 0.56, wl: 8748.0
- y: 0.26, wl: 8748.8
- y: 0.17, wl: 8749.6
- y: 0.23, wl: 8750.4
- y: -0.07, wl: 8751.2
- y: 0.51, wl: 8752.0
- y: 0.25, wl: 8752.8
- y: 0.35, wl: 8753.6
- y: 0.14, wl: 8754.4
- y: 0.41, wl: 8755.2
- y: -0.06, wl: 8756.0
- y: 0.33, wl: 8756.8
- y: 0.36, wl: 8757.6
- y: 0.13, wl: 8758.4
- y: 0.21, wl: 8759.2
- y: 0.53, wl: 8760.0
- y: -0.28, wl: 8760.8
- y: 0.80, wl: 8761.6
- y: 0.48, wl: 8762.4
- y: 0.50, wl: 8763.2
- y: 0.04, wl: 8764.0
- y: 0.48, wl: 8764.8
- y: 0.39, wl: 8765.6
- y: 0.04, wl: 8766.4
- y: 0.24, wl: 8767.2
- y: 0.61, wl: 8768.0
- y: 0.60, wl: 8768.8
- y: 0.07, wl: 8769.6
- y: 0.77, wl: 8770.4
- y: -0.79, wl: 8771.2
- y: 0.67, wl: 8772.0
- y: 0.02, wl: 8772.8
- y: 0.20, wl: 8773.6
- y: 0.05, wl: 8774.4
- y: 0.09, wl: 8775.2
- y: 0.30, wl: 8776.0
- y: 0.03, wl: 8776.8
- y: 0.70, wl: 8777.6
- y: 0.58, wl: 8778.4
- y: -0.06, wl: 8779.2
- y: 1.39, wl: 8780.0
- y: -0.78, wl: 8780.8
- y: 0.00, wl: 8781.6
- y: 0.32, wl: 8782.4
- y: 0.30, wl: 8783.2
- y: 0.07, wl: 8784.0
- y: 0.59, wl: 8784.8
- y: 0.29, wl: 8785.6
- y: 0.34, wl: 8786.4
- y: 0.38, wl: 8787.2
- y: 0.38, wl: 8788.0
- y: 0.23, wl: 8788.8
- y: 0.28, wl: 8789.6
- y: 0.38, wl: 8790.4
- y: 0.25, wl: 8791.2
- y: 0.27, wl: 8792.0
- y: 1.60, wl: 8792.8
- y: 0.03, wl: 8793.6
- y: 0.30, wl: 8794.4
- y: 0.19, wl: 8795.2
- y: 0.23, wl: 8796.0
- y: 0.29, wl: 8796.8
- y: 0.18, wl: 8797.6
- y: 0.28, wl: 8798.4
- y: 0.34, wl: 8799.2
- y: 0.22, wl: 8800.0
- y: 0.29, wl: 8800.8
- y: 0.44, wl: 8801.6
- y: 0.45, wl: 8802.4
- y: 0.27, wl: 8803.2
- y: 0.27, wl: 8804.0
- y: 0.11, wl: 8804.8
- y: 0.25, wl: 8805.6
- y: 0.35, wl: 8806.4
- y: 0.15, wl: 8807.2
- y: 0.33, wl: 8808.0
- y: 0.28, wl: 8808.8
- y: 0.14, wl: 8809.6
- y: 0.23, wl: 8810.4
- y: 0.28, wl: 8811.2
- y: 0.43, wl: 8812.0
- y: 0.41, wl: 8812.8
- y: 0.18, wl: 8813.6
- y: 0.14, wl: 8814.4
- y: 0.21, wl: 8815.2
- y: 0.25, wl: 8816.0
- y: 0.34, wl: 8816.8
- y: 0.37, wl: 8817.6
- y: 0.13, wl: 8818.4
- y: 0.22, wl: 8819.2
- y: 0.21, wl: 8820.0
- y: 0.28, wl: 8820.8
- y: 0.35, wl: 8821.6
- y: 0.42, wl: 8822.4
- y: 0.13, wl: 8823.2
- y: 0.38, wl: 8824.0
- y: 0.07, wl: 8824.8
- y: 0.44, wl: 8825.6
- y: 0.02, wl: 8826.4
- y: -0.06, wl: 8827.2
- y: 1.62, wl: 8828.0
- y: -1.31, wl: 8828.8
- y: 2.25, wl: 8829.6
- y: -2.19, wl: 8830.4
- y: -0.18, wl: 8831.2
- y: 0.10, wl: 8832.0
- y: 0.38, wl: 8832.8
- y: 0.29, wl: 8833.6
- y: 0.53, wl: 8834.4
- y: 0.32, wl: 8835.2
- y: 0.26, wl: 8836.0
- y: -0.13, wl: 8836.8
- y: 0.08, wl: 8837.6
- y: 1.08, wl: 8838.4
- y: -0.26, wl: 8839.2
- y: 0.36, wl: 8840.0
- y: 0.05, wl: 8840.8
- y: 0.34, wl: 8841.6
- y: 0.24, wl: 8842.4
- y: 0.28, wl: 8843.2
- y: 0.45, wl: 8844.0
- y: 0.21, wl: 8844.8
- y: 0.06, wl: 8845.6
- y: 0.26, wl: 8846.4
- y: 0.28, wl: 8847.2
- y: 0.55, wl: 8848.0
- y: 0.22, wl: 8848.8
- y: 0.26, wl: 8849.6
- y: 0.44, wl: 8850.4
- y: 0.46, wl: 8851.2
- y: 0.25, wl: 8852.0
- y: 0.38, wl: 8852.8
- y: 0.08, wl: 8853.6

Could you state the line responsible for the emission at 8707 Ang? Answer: H-beta 4861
